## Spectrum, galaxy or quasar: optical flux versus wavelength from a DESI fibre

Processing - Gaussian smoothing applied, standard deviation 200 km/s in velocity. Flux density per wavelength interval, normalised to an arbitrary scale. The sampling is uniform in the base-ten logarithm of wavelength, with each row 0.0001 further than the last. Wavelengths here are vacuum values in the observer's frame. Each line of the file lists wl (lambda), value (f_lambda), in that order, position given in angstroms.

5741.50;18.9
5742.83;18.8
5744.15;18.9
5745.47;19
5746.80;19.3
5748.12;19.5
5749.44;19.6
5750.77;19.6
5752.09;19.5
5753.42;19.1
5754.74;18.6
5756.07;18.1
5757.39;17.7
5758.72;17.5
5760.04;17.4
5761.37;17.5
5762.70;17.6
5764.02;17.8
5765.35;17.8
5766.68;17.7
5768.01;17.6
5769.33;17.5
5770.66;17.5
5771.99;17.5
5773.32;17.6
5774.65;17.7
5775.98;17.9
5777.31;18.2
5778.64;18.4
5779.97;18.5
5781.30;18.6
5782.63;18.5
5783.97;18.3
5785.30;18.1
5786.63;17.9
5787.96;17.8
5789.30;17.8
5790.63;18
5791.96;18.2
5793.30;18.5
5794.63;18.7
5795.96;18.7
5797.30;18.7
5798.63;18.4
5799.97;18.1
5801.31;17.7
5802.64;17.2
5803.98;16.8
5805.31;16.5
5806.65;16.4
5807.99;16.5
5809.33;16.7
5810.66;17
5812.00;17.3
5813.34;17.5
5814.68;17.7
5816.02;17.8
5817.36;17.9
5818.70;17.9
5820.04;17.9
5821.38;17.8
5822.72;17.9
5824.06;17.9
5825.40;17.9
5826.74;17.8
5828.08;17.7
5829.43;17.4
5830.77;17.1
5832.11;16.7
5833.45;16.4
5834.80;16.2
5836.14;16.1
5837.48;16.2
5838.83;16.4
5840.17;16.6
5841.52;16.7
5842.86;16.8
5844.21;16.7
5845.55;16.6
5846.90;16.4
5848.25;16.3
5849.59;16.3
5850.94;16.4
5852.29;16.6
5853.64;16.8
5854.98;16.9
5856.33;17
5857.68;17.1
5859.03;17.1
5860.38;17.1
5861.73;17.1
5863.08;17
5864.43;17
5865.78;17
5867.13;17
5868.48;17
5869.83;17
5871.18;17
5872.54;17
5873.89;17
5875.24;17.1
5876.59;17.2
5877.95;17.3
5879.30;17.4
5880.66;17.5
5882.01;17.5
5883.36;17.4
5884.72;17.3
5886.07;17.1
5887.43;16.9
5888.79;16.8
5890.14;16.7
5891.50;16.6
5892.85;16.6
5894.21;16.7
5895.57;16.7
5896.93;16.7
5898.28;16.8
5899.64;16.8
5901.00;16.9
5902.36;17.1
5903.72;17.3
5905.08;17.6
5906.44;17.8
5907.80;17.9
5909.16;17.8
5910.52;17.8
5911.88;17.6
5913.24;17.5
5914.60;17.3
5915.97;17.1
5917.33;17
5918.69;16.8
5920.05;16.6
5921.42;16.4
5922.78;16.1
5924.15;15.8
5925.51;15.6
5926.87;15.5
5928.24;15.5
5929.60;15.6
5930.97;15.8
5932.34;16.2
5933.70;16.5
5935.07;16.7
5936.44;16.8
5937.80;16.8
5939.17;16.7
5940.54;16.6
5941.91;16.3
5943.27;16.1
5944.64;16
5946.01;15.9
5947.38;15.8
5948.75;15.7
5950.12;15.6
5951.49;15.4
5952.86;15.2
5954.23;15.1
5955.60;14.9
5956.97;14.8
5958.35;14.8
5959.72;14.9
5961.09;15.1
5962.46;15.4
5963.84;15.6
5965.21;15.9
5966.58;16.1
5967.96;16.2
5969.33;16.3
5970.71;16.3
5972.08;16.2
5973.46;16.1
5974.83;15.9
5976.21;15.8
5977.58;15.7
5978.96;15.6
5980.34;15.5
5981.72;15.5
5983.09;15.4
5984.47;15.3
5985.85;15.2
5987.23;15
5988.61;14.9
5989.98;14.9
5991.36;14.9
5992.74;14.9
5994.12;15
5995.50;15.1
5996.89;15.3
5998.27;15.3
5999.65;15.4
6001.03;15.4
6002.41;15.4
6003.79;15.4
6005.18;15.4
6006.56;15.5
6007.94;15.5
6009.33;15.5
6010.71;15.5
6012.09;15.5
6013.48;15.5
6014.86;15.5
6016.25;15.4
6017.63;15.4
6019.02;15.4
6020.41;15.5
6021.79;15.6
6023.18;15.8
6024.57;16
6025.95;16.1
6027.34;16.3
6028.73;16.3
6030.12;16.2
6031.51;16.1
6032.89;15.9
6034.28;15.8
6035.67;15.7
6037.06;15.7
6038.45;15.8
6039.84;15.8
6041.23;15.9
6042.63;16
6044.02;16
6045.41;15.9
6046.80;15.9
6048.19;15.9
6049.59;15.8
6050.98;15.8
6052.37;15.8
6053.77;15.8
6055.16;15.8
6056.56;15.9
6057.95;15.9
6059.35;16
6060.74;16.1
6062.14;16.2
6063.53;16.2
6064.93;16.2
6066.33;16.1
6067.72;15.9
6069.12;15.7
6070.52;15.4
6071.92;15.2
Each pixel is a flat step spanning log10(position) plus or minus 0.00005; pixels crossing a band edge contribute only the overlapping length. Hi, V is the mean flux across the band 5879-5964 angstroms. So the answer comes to 16.5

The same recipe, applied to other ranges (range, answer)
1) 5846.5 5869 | 16.8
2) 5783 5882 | 17.3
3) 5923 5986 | 15.8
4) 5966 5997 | 15.5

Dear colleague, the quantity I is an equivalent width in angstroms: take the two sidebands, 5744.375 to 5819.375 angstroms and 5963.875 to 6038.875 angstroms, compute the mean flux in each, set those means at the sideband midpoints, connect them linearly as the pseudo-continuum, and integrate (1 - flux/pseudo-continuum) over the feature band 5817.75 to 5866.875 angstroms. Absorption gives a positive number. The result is 1.0 angstroms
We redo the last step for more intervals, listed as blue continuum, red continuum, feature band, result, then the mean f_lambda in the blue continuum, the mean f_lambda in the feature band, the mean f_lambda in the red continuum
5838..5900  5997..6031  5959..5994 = 0.9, 16.9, 15.5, 15.6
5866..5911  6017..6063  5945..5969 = 1.6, 17.1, 15.5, 15.9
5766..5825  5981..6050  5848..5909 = -0.3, 17.8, 17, 15.6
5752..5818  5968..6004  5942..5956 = 0.3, 17.8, 15.6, 15.5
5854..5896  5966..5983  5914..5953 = 0.4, 17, 16.2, 15.9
